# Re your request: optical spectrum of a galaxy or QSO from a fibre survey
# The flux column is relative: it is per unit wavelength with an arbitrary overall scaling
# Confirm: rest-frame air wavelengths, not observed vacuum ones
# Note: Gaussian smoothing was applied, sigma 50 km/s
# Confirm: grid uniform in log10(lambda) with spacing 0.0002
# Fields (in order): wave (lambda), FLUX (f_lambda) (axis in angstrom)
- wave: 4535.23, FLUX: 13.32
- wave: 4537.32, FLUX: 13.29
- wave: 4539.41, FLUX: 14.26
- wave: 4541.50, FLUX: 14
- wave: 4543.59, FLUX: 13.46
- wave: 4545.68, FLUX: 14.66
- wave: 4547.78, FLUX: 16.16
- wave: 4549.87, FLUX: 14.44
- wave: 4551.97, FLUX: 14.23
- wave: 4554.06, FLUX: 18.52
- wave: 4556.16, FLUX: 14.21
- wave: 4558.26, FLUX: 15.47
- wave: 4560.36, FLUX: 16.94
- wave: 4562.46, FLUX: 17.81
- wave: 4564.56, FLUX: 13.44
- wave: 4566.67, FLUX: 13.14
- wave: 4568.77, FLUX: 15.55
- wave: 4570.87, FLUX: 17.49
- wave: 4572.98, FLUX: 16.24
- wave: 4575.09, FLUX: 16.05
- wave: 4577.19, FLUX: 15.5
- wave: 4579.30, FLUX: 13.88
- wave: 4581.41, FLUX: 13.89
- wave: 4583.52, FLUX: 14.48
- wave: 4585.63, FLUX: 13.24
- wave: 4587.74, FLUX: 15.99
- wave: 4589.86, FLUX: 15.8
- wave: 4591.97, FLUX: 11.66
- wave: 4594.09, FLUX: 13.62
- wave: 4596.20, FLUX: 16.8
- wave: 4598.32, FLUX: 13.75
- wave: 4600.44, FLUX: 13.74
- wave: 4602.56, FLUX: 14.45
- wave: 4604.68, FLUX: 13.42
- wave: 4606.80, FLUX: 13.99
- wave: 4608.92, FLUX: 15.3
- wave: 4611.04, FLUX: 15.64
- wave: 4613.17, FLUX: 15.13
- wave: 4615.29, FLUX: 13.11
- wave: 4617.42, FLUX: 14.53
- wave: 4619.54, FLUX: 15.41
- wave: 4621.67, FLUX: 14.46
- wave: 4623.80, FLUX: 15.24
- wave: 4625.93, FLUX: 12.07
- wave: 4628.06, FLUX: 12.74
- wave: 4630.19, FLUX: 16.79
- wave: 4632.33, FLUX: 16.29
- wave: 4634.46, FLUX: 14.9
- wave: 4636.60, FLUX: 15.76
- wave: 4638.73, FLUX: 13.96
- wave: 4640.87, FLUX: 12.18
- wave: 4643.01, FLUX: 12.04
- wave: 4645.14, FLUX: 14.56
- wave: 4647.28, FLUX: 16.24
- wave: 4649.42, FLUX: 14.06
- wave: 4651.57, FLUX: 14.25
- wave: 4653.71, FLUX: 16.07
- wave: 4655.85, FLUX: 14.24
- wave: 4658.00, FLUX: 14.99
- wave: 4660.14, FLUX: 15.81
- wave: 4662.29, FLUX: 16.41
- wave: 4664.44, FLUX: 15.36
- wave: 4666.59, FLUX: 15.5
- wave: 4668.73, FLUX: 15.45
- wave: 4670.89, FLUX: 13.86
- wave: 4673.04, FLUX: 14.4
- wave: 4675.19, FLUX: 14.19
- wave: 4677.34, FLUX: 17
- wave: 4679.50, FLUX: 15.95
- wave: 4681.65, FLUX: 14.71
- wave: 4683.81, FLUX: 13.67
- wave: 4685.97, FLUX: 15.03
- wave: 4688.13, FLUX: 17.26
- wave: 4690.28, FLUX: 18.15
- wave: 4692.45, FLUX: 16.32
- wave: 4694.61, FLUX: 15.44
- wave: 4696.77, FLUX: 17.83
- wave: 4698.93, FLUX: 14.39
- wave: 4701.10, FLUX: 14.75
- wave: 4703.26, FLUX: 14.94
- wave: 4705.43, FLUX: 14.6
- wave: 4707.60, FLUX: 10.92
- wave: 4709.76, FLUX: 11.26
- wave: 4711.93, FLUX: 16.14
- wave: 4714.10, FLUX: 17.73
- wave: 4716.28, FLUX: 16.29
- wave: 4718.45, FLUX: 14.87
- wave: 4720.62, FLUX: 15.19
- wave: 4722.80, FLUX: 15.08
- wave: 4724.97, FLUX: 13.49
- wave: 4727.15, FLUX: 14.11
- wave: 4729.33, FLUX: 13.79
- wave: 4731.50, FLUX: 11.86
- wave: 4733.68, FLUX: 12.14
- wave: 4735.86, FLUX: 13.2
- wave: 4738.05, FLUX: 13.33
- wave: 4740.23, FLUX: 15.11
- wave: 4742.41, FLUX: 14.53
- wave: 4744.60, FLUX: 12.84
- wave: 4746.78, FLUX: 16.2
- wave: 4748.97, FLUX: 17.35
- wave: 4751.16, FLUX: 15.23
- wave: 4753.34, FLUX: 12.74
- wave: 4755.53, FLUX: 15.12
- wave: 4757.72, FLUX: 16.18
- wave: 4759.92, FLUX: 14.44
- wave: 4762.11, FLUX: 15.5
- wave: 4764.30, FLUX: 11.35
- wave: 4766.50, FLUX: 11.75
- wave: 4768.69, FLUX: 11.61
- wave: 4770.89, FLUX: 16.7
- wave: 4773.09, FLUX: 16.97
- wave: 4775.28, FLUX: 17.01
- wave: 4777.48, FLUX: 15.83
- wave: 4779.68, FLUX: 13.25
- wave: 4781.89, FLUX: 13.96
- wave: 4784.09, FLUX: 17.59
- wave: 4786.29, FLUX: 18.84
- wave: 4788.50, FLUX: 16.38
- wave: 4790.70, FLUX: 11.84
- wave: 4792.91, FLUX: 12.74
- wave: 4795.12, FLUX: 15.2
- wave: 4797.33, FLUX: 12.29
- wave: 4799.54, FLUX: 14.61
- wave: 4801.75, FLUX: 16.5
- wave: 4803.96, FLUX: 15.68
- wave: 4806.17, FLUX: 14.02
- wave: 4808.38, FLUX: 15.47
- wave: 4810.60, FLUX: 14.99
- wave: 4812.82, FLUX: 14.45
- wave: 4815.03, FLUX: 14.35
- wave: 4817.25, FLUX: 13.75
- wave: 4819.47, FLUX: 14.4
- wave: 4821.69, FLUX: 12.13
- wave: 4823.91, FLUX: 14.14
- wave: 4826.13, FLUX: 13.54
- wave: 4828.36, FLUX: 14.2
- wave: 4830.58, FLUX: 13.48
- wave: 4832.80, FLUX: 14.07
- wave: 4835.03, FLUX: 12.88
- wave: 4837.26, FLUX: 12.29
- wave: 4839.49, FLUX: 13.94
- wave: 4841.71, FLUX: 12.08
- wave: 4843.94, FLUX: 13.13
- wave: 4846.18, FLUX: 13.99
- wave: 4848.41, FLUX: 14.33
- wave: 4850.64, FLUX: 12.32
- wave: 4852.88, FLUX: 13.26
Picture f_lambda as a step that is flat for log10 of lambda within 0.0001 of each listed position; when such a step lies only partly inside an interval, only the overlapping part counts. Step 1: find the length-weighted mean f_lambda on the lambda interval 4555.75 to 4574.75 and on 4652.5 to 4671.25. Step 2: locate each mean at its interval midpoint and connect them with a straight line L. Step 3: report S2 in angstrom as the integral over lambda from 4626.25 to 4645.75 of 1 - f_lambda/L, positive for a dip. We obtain 1.5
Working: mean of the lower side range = 15.6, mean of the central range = 14.3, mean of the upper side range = 15.3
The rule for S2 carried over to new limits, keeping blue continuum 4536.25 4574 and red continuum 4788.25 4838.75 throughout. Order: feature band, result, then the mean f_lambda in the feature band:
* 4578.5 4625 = 1.7 angstrom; 14.4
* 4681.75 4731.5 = -1.6 angstrom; 15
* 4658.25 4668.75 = -0.7 angstrom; 15.7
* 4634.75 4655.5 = 0.6 angstrom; 14.4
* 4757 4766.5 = 0.2 angstrom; 14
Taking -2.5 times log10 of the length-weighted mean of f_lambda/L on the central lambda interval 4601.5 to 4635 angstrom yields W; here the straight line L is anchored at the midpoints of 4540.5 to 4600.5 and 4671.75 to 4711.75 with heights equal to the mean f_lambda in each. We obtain 0.03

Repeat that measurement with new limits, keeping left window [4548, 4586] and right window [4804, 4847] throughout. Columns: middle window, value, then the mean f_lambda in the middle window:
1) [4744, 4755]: -0.06 mag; 15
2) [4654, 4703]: -0.06 mag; 15.5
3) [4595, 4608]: 0.05 mag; 14.4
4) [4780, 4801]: -0.06 mag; 14.8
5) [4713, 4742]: 0.00 mag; 14.3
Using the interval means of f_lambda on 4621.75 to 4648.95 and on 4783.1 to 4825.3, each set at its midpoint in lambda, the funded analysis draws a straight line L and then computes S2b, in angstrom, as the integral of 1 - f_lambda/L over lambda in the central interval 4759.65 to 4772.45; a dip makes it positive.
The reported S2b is 0.9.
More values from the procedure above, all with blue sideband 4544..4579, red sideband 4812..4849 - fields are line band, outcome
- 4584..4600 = 1.0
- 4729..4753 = 0.2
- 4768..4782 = -1.2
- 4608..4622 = 0.3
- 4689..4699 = -1.4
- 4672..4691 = -1.1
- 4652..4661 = -0.2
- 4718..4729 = -0.1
